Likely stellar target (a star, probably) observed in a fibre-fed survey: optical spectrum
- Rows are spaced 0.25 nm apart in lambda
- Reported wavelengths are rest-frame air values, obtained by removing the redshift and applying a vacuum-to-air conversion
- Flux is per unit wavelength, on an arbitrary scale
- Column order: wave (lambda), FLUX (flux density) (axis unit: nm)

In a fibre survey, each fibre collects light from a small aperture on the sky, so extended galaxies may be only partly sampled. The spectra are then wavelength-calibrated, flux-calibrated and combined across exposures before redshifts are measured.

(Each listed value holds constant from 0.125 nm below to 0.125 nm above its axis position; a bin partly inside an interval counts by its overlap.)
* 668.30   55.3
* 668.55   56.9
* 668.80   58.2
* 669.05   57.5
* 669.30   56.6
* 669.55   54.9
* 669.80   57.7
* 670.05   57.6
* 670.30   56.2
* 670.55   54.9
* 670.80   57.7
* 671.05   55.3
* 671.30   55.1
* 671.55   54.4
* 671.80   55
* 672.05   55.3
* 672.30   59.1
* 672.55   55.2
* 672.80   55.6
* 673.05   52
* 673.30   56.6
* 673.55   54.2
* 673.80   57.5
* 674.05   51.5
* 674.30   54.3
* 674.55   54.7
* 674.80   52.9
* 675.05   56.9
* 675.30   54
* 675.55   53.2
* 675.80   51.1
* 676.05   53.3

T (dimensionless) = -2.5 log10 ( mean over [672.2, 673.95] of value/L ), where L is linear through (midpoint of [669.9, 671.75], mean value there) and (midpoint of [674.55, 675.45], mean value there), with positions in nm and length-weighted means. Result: -0.01 mag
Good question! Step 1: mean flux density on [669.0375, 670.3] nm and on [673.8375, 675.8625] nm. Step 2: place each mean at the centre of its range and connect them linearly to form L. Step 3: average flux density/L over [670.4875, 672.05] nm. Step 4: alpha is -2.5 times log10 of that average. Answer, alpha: 0.01 mag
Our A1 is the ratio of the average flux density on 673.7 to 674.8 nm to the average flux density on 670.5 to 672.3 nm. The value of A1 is 1.0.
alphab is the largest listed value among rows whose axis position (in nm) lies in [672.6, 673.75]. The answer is 56.6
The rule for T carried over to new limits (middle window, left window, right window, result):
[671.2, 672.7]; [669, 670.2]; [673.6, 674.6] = -0.002 mag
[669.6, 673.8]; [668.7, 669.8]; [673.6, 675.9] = -0.003 mag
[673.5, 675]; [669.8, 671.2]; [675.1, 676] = -0.006 mag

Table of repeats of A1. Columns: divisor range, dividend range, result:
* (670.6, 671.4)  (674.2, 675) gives 0.97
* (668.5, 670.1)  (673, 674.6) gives 0.96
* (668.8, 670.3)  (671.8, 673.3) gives 0.98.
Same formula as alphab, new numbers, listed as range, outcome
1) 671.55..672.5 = 59.1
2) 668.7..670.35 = 58.2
